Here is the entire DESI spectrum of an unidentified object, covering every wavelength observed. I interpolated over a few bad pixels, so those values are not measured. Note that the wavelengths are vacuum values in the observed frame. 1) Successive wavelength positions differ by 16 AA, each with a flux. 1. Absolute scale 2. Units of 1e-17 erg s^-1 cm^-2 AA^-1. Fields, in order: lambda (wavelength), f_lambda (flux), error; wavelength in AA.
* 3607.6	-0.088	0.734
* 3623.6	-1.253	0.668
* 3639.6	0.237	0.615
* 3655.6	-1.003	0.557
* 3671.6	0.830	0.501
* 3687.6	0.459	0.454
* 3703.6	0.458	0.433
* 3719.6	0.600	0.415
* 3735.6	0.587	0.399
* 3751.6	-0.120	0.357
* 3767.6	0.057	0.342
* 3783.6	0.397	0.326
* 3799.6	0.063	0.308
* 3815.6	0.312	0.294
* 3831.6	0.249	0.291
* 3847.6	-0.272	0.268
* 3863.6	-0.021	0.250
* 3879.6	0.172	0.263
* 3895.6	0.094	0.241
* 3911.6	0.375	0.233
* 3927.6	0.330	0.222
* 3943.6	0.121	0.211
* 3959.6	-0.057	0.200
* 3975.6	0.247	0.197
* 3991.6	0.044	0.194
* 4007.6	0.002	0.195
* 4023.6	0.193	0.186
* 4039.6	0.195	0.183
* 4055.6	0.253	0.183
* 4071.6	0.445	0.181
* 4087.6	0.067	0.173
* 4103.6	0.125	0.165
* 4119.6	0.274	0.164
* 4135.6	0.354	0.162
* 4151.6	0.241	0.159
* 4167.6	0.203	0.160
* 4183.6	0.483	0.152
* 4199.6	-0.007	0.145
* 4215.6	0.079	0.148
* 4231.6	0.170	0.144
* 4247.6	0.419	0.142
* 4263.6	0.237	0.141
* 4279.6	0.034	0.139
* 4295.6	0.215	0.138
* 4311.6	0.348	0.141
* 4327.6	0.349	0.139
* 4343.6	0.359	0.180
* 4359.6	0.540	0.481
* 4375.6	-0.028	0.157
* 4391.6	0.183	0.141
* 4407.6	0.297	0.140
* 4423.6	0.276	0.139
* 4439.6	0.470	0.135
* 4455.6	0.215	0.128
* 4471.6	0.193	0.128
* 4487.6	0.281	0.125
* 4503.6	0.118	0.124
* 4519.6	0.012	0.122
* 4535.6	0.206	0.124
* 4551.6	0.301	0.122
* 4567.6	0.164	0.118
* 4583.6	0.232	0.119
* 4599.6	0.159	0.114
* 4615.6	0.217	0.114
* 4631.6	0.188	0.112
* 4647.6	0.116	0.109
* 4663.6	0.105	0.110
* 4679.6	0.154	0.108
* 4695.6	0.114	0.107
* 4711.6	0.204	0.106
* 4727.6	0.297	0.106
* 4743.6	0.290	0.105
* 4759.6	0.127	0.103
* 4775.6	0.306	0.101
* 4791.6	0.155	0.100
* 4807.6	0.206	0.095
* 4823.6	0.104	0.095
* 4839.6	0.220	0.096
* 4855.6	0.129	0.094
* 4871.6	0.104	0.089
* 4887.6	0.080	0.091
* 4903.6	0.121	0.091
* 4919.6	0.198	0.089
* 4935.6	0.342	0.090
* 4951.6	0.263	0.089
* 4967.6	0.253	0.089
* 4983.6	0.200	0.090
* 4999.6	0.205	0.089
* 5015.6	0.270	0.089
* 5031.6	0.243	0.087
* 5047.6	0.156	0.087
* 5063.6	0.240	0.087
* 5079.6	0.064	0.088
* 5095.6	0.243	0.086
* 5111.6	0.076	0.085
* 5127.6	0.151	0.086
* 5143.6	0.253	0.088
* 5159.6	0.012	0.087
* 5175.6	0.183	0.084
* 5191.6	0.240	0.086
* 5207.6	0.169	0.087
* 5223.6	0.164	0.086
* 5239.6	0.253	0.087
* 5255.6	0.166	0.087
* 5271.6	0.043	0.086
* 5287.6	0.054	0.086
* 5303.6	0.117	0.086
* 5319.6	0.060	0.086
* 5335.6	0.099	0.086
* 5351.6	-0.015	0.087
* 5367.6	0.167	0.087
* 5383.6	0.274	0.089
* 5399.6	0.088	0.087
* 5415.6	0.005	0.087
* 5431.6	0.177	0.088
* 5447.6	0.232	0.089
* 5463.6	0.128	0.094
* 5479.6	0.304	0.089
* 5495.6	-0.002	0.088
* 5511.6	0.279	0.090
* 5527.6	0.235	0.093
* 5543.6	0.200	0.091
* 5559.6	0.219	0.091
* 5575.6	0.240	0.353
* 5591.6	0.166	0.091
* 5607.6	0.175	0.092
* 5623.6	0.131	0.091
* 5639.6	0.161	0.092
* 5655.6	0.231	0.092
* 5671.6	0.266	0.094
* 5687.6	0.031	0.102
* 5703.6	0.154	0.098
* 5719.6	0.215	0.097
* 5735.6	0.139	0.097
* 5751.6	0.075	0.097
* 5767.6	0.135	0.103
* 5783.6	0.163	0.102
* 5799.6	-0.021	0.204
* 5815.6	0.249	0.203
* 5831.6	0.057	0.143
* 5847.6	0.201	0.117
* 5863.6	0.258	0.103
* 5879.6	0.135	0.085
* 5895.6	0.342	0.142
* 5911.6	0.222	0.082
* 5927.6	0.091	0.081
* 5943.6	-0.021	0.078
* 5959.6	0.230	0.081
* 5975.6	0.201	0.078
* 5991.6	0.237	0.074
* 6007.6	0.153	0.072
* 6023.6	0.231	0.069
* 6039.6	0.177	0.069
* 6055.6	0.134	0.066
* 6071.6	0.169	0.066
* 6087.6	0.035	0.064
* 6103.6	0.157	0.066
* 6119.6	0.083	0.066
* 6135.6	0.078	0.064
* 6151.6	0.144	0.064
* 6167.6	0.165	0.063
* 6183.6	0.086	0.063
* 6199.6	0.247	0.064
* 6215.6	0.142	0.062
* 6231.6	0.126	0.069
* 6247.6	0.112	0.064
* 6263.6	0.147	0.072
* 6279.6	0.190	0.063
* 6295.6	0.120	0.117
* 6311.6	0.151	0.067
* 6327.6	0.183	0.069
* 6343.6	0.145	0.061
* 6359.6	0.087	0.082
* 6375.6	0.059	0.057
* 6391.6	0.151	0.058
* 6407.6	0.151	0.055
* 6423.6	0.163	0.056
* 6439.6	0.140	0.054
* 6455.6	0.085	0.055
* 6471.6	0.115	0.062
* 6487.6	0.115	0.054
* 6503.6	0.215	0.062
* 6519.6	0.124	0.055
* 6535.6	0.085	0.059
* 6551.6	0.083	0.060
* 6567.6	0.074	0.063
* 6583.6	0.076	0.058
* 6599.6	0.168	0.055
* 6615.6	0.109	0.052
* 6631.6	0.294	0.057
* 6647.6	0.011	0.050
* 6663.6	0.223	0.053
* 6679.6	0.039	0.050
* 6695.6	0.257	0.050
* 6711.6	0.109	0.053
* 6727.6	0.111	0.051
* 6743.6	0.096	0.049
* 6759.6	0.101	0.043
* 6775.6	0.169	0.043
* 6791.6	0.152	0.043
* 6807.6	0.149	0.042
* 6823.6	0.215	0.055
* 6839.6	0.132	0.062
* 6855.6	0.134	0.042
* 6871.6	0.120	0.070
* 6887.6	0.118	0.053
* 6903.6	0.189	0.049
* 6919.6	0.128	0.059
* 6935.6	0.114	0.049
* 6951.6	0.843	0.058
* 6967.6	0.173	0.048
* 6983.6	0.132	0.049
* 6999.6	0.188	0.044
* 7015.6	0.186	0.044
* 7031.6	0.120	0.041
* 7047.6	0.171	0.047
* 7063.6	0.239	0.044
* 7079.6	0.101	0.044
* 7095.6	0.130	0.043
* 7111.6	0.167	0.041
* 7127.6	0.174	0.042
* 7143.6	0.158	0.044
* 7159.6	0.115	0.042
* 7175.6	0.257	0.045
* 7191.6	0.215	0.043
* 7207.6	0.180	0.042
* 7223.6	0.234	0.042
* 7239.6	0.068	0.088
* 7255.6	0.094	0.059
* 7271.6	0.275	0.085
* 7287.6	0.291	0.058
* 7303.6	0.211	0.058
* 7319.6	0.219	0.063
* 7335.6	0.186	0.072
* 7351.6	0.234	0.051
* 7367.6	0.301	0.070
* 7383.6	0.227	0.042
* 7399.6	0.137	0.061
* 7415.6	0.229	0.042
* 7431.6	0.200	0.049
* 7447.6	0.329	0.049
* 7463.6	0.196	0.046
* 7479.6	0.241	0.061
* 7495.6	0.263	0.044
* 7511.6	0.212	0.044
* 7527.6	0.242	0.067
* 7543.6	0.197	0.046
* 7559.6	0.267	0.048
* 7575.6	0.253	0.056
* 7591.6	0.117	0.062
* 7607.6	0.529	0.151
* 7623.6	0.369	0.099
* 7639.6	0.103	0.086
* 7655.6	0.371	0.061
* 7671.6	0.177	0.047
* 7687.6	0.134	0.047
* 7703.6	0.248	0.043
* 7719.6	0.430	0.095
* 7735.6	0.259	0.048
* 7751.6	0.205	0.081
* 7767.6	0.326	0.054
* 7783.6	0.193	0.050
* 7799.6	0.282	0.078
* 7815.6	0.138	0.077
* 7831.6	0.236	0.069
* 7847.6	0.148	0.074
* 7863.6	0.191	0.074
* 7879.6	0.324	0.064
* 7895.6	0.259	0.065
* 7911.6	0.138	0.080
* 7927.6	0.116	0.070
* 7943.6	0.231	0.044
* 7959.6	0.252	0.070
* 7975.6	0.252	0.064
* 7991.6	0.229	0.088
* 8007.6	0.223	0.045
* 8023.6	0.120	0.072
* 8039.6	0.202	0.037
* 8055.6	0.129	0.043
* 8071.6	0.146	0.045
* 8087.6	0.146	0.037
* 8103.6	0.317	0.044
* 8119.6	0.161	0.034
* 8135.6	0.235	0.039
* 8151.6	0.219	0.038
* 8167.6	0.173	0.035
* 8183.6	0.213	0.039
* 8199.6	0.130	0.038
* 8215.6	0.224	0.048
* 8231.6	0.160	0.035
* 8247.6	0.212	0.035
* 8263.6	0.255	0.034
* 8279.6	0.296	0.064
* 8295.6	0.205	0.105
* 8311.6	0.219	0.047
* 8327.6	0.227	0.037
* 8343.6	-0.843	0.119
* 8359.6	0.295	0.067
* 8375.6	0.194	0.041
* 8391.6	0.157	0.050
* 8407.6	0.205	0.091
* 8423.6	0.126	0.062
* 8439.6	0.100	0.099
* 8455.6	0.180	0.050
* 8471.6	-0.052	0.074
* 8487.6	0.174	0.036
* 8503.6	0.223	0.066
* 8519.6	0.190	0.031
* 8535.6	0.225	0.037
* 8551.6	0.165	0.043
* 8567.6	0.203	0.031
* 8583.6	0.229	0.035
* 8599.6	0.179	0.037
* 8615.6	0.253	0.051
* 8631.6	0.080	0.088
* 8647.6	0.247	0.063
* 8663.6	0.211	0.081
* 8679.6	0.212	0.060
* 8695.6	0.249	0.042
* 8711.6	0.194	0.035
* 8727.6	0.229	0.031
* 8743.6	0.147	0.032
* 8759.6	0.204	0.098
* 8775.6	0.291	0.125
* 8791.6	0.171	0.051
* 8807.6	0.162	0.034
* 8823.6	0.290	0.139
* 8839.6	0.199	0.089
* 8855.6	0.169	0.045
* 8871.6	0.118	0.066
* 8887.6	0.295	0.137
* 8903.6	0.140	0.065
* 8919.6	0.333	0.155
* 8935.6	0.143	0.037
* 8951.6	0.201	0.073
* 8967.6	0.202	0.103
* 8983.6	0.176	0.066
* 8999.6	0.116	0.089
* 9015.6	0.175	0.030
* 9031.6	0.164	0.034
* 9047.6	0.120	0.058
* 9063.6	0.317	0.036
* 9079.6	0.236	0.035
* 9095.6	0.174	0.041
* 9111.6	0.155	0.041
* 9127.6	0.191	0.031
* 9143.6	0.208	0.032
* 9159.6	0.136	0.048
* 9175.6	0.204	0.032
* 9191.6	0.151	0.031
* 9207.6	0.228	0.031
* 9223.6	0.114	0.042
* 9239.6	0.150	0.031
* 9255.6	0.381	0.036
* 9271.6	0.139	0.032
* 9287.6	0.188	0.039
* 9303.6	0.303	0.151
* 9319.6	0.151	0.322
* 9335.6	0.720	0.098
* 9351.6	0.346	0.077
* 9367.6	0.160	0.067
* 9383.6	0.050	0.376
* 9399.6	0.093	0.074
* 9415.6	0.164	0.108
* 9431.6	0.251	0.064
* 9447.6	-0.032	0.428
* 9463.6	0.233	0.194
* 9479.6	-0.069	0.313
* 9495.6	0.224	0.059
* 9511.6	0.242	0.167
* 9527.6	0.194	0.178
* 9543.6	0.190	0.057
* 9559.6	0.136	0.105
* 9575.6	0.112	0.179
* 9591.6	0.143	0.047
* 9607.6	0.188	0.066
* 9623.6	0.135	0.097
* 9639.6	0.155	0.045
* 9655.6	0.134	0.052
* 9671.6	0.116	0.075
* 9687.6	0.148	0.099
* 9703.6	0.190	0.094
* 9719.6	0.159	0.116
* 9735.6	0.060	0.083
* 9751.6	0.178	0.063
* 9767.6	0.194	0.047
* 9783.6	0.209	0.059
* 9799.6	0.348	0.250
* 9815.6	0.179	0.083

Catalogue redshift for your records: 0.865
